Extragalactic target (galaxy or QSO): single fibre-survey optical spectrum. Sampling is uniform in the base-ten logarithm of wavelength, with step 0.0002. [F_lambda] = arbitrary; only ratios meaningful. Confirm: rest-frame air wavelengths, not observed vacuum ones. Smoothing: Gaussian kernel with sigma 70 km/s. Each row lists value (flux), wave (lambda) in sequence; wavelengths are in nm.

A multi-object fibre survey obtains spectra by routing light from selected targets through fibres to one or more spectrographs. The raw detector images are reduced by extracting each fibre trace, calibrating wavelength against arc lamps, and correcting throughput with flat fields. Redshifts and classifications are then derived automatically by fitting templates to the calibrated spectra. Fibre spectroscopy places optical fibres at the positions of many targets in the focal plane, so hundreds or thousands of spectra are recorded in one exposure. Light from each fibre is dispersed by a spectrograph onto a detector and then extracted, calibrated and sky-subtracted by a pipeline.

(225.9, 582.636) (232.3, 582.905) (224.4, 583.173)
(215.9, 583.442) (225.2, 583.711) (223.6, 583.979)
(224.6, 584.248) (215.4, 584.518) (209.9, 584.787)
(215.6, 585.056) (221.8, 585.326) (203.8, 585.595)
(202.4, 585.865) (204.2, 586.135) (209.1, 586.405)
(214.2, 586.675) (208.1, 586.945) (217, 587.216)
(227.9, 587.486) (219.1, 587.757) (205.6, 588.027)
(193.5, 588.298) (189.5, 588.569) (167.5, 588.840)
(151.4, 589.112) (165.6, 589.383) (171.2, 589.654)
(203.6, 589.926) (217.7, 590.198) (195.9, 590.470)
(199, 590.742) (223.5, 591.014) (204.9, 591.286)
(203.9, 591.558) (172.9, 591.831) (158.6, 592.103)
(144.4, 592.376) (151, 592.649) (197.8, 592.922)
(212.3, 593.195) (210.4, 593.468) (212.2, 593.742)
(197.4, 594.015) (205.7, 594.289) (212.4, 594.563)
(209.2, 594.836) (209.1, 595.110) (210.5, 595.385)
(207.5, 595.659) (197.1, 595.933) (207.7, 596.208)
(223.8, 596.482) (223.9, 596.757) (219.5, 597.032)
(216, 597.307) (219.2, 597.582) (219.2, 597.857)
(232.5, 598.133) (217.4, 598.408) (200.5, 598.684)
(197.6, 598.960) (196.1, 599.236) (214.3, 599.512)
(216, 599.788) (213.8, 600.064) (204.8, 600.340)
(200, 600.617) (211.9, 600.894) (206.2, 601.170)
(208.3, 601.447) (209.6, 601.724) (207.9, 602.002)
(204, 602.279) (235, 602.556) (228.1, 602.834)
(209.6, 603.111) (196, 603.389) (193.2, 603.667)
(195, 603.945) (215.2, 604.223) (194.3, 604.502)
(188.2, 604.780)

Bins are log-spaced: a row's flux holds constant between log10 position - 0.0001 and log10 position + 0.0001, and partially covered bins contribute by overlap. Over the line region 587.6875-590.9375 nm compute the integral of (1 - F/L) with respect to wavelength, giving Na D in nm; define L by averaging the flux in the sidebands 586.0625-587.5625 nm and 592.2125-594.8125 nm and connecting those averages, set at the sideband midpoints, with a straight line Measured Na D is 0.25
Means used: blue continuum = 213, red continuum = 194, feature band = 190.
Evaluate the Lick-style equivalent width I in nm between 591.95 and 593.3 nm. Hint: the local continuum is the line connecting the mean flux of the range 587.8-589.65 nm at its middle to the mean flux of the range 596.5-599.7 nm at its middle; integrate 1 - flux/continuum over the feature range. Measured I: 0.16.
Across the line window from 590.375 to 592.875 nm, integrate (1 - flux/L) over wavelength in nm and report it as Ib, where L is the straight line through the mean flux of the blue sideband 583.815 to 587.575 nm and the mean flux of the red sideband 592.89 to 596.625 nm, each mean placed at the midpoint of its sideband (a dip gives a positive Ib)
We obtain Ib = 0.31 nm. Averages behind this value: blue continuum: 214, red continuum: 208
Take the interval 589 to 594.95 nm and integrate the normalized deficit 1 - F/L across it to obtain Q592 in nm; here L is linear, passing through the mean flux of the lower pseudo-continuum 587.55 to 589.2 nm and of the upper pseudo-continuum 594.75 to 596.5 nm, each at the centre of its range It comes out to 0.22 nm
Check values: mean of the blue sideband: 190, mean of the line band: 192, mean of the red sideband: 208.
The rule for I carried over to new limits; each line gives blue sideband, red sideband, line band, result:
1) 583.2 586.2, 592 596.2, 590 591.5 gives -0.03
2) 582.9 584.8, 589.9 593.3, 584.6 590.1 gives 0.20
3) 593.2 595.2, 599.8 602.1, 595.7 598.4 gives -0.12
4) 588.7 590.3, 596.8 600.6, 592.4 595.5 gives -0.08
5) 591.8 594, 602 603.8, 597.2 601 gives -0.21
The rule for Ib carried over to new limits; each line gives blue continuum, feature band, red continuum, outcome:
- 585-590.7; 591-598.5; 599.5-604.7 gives 0.00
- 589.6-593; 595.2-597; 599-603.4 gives -0.12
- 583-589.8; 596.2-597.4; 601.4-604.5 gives -0.07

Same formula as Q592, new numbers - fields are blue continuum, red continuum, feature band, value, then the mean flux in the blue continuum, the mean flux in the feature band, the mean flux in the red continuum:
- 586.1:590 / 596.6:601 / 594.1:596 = -0.005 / 196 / 207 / 213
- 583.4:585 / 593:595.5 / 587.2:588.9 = 0.092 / 219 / 204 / 208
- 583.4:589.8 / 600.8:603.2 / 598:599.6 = 0.016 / 204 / 209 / 214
